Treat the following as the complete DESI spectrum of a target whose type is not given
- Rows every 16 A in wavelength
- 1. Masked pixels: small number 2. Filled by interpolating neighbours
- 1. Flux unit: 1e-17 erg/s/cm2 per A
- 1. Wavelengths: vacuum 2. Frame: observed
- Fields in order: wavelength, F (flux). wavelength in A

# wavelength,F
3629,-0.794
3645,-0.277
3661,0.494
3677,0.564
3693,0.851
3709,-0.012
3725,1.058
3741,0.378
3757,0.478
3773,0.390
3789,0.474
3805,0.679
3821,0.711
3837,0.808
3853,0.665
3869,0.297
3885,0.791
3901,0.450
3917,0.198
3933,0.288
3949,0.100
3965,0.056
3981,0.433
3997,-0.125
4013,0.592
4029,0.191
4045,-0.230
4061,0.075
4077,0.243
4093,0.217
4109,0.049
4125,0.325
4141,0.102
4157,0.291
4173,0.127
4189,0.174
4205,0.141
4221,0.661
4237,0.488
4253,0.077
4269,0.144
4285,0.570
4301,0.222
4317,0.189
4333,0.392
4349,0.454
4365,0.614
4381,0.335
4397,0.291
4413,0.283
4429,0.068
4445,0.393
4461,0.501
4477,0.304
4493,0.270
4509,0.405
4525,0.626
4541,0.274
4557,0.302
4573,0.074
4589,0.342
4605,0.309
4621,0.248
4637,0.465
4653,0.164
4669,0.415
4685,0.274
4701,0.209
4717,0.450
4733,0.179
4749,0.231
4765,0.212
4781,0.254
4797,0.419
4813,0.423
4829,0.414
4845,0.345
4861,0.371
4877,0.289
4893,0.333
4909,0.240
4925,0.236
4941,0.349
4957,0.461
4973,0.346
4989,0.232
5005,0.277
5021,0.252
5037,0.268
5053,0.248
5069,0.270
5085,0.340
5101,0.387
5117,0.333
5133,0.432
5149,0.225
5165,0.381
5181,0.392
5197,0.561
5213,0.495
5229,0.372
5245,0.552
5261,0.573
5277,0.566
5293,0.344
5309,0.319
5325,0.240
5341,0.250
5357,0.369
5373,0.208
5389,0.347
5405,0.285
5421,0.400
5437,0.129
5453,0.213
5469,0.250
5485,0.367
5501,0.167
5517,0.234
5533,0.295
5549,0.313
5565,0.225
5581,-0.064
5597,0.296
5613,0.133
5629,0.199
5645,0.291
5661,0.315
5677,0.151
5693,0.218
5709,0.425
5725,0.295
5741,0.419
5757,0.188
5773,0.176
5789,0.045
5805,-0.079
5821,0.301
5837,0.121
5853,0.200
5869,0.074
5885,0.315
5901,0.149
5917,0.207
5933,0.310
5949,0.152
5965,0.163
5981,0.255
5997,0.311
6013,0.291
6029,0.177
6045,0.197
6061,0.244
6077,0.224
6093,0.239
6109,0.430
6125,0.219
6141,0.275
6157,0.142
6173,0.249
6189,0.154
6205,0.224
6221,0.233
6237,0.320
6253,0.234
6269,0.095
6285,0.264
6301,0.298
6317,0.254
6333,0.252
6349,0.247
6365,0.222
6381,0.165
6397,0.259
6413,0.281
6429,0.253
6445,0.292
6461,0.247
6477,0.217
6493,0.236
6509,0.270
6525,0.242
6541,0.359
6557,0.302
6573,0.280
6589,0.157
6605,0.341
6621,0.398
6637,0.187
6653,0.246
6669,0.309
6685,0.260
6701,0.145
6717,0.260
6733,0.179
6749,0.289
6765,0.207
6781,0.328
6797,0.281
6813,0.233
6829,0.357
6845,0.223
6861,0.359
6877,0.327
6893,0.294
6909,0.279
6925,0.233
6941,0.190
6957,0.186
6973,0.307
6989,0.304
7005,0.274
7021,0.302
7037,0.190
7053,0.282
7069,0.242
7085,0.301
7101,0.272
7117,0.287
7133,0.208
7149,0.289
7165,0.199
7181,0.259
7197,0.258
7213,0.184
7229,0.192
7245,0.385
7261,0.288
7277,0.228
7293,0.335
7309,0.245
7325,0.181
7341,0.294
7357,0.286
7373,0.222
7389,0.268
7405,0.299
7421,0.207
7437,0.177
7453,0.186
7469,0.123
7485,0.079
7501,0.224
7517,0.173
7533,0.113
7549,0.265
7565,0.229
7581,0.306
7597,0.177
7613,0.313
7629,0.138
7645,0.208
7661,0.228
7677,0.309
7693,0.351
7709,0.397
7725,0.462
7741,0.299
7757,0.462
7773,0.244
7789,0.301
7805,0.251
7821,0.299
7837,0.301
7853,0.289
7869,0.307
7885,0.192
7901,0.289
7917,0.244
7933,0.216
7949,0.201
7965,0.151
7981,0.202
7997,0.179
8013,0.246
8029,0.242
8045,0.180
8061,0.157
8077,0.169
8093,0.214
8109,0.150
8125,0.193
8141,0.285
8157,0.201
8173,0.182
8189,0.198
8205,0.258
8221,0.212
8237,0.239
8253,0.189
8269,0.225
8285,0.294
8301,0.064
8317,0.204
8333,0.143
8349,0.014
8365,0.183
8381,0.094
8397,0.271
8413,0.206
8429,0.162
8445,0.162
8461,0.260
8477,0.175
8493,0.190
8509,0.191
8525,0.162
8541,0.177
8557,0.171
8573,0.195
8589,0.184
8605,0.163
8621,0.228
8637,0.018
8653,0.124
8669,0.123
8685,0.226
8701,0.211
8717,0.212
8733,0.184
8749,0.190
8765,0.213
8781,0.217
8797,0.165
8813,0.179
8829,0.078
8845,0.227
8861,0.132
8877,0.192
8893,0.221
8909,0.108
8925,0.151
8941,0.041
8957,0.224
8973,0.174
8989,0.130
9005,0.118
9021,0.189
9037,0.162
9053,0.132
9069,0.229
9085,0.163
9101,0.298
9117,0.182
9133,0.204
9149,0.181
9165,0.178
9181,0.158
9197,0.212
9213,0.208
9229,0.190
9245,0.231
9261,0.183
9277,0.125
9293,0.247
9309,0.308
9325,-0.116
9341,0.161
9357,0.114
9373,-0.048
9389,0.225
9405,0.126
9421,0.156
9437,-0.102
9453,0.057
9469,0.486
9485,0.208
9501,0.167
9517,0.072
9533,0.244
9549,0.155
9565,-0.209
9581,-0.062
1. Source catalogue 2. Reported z 1.761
